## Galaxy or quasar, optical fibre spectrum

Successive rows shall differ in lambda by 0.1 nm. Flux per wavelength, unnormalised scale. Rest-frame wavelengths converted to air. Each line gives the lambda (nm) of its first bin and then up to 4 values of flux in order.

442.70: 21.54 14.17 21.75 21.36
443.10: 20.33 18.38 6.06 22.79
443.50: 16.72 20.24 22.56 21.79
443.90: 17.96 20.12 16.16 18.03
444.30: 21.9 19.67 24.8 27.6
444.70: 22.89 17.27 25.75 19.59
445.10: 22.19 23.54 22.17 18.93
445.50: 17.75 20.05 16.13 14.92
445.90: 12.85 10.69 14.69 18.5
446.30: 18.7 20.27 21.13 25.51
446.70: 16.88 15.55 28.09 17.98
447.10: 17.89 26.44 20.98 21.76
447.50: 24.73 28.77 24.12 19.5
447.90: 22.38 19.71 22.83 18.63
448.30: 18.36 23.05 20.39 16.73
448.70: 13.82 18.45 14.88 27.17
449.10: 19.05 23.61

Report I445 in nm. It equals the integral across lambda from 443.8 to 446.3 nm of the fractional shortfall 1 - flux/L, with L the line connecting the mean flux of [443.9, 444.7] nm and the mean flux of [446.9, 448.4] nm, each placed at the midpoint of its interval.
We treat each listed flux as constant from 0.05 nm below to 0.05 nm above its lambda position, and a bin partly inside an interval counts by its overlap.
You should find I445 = 0.222 nm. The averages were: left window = 21.1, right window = 22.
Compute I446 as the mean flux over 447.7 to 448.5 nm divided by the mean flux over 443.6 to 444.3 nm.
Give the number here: 1.1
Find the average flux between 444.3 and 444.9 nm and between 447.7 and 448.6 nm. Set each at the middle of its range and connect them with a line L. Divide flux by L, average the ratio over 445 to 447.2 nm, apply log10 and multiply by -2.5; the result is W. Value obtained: 0.15 mag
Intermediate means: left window 22.7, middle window 19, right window 20.6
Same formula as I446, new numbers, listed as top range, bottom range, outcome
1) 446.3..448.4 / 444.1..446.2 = 1.11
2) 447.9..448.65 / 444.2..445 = 0.90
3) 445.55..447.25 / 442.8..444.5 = 0.97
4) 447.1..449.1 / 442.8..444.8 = 1.06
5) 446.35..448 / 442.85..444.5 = 1.14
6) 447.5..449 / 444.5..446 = 1.03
